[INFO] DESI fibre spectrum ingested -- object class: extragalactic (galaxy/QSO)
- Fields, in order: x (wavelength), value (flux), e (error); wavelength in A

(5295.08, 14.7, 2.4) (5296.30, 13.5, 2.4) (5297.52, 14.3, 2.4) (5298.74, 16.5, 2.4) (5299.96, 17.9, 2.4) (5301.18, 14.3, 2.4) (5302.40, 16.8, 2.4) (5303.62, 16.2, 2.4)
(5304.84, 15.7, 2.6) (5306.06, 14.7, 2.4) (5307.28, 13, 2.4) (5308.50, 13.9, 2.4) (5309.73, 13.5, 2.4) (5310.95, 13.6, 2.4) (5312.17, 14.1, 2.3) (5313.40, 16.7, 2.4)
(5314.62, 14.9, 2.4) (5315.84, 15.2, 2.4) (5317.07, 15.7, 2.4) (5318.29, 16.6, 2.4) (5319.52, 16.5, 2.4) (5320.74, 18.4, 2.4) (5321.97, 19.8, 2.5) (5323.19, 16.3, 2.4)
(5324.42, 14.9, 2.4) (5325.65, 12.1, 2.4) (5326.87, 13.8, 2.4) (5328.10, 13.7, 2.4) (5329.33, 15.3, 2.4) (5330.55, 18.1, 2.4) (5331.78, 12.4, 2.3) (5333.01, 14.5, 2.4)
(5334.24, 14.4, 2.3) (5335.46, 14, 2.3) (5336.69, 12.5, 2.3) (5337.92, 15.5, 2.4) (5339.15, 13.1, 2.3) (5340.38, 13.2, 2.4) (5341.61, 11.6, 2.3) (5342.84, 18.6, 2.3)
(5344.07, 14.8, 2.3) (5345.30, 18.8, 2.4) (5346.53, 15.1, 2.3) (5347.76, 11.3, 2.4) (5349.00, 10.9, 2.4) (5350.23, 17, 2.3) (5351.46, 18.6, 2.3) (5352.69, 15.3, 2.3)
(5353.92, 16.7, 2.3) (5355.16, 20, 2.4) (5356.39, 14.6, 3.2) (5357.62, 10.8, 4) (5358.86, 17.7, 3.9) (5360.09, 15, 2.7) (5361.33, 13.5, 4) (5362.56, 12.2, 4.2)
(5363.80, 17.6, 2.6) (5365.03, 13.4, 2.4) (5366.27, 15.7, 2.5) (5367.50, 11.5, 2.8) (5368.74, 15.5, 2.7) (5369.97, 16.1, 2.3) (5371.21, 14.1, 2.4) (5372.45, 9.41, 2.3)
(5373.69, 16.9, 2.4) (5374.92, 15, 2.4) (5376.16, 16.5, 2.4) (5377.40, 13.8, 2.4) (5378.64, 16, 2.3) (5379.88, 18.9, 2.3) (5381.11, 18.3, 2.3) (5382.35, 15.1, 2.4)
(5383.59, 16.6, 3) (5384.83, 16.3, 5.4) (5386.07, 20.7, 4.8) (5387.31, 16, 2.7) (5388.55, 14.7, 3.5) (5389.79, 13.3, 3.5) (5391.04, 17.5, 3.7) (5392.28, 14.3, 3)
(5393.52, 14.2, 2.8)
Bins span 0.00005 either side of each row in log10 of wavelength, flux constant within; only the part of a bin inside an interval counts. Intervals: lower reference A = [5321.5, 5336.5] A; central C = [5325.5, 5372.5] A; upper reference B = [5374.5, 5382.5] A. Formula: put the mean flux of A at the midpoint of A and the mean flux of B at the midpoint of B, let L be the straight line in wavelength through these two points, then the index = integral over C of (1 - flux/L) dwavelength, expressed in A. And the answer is 2.3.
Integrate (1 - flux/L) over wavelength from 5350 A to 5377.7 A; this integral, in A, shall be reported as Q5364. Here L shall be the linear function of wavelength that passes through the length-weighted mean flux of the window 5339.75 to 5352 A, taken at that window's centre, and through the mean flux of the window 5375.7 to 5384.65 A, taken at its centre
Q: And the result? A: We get 1.14 A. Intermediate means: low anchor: 15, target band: 15.1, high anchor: 16.5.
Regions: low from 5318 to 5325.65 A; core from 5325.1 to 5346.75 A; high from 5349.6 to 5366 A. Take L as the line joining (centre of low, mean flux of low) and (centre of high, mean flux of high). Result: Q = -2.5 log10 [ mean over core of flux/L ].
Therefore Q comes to 0.12 mag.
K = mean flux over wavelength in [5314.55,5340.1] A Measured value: 15.1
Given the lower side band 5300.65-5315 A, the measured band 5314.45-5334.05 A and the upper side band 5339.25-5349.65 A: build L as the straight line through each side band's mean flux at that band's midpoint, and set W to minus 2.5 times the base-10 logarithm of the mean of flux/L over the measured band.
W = -0.07 mag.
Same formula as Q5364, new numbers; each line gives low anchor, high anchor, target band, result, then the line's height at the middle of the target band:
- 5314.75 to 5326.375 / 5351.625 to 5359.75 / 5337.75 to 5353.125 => 1.1 A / 16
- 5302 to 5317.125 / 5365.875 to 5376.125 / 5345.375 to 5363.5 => -0.7 A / 14.5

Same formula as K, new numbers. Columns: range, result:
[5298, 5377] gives 15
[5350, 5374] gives 15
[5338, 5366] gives 15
